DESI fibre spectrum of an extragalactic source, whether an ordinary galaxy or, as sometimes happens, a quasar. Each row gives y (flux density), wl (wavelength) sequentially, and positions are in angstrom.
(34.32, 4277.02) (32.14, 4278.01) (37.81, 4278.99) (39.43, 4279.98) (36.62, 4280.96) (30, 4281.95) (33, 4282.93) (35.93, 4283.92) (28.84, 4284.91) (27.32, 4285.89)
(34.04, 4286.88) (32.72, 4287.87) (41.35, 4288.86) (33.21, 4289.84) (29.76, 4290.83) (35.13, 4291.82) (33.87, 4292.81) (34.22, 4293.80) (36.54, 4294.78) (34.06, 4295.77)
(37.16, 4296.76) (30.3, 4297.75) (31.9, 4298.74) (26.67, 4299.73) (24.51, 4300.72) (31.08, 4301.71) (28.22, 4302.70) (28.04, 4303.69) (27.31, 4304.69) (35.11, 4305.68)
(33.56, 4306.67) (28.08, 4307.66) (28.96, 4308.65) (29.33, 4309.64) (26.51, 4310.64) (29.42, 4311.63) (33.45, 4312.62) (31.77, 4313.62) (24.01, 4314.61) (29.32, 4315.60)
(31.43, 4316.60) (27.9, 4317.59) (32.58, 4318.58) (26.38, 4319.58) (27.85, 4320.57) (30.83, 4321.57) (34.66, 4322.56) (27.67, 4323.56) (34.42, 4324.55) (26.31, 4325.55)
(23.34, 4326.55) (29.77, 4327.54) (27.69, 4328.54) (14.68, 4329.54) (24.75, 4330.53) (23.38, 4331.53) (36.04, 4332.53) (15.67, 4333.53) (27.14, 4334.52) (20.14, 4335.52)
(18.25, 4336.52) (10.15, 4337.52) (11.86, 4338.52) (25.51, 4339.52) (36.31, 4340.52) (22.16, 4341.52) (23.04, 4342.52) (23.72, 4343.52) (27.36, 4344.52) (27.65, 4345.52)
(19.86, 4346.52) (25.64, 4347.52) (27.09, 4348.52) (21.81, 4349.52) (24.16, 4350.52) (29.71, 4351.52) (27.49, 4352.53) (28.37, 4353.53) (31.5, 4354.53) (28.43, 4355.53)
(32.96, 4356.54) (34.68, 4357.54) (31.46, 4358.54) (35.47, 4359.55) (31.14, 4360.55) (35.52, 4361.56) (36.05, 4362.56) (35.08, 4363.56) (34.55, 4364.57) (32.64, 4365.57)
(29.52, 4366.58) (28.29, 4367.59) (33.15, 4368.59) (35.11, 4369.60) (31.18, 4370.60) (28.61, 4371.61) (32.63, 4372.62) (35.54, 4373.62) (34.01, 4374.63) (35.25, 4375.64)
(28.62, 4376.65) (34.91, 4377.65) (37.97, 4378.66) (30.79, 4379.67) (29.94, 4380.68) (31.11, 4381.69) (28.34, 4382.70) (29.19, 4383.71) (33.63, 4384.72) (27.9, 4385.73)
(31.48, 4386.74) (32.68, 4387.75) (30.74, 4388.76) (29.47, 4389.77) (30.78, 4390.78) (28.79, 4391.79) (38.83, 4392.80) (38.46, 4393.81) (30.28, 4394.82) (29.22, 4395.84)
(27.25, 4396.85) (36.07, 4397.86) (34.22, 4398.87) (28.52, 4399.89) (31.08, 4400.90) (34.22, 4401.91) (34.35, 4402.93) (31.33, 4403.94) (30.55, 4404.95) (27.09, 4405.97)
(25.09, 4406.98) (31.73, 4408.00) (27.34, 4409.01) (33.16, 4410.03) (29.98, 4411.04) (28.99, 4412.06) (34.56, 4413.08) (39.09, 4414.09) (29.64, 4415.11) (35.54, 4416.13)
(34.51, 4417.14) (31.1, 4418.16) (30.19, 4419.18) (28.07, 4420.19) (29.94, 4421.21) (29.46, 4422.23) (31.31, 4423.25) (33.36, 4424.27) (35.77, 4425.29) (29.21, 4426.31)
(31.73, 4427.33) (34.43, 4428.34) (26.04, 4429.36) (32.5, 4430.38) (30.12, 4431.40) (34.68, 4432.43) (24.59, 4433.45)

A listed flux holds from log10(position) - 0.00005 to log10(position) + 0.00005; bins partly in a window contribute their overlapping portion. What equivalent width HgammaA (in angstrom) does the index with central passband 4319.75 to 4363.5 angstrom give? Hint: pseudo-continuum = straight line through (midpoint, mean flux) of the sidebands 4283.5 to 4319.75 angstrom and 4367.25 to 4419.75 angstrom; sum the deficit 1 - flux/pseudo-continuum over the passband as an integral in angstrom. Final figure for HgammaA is 6.3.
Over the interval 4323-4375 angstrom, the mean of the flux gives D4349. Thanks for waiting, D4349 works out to 27.9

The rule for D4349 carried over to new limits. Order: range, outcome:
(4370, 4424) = 31.6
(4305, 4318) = 29.9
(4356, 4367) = 33.6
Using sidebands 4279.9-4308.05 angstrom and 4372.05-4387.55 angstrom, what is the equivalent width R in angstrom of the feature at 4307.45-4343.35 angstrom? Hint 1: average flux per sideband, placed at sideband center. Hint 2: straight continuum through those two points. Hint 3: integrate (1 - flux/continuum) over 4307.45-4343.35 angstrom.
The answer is 6.5 angstrom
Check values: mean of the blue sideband 32.3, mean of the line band 26.4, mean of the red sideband 32.1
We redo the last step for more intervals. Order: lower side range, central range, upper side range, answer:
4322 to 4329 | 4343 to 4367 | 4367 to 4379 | 1.4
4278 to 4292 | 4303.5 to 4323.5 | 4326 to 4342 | -1.7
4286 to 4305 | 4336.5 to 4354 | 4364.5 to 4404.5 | 4.4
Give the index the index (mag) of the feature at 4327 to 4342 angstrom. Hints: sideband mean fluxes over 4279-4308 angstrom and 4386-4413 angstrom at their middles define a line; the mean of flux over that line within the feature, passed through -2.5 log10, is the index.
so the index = 0.36 mag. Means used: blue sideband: 32.5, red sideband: 31.2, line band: 22.9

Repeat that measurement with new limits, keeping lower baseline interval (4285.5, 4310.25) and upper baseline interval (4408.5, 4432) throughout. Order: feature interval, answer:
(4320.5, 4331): 0.16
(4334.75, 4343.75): 0.43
